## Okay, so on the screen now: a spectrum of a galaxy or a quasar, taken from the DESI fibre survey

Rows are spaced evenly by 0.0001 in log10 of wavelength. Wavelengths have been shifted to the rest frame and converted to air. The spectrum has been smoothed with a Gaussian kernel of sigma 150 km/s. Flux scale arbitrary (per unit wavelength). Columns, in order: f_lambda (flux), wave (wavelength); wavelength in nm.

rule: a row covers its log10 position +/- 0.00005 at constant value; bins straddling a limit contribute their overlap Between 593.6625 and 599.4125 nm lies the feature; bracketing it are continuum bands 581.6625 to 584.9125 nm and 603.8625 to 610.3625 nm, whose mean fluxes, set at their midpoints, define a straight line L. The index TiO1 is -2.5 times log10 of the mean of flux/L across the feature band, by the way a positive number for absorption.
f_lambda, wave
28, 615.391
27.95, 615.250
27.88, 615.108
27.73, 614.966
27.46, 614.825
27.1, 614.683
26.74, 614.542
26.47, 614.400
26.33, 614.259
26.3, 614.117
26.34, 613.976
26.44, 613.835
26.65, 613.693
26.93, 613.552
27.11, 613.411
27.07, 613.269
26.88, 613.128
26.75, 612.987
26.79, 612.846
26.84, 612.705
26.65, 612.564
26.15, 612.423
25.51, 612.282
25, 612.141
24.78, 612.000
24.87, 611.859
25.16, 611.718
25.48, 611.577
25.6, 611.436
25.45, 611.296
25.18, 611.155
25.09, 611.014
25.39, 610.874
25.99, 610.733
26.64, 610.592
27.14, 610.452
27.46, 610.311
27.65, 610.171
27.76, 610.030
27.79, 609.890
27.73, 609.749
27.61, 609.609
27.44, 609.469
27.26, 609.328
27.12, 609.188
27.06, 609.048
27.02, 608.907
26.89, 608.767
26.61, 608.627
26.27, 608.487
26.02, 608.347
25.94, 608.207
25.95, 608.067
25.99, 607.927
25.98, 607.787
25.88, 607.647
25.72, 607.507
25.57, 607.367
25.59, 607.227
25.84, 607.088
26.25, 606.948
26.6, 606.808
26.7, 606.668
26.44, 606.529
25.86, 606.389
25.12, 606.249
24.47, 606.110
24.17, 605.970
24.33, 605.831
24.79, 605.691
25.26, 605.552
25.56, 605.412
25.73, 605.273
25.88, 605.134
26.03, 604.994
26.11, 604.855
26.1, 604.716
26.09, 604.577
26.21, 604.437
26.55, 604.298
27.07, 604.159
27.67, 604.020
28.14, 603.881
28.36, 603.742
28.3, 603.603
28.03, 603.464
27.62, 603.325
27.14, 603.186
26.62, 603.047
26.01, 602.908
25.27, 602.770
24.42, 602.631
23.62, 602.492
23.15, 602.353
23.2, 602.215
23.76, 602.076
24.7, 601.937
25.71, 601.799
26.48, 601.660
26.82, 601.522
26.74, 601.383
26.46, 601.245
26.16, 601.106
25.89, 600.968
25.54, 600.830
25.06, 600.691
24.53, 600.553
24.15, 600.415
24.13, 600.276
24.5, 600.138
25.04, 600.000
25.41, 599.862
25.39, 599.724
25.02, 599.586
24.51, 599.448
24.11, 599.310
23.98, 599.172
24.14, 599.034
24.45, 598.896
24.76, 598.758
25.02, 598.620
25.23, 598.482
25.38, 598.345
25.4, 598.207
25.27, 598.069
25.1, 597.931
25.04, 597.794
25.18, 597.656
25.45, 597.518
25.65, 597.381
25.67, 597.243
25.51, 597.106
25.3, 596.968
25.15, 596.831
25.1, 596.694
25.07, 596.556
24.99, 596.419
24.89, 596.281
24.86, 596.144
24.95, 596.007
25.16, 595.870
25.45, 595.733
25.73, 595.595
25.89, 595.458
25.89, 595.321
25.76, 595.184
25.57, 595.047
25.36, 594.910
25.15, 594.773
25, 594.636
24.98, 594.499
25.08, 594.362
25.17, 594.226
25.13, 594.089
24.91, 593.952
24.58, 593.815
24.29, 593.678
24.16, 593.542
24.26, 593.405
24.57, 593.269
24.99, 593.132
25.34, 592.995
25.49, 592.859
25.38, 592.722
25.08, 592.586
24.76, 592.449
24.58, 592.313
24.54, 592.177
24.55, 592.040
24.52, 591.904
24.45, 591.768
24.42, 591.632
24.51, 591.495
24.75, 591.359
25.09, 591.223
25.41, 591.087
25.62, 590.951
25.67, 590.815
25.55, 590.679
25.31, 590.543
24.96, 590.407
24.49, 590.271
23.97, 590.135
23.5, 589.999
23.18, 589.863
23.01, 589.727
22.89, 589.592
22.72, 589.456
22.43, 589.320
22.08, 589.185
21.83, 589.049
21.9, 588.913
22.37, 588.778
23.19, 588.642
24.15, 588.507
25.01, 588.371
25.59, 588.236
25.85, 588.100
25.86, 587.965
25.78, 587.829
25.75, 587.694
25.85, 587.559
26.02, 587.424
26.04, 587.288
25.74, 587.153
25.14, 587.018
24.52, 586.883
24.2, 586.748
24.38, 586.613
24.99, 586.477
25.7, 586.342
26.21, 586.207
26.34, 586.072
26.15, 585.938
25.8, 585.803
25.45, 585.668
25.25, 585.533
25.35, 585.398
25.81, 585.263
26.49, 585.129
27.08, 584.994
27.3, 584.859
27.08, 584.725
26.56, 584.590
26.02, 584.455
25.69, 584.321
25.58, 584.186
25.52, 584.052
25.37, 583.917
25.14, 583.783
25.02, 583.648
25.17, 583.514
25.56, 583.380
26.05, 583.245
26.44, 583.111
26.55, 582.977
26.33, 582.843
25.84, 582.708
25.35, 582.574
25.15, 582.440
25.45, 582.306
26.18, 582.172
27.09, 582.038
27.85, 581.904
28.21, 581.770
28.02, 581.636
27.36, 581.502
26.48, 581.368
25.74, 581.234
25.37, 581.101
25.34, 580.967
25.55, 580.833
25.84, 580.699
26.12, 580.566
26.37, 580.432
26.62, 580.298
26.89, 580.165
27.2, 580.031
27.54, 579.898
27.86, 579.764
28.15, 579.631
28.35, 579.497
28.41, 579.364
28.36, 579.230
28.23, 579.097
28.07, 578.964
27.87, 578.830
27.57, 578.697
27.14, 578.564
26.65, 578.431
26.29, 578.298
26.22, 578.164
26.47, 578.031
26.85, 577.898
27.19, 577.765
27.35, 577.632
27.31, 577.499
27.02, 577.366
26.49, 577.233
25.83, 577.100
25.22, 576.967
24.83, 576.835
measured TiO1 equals 0.05 mag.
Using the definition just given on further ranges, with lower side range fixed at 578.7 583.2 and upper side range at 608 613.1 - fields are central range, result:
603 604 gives -0.05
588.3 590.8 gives 0.14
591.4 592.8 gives 0.08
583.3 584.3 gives 0.06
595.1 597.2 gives 0.05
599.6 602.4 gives 0.06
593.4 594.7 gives 0.08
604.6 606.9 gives 0.04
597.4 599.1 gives 0.06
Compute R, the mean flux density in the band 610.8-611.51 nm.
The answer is 25.4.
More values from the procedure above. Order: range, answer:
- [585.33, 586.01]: 25.6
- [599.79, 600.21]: 25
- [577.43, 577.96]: 27.2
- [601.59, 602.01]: 25.6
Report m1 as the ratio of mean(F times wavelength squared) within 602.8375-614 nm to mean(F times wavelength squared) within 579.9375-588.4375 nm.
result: 1.1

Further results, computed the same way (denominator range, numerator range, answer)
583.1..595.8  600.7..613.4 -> 1.11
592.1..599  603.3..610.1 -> 1.09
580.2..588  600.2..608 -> 1.06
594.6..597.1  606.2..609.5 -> 1.08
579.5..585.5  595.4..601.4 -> 1.01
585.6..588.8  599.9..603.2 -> 1.05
